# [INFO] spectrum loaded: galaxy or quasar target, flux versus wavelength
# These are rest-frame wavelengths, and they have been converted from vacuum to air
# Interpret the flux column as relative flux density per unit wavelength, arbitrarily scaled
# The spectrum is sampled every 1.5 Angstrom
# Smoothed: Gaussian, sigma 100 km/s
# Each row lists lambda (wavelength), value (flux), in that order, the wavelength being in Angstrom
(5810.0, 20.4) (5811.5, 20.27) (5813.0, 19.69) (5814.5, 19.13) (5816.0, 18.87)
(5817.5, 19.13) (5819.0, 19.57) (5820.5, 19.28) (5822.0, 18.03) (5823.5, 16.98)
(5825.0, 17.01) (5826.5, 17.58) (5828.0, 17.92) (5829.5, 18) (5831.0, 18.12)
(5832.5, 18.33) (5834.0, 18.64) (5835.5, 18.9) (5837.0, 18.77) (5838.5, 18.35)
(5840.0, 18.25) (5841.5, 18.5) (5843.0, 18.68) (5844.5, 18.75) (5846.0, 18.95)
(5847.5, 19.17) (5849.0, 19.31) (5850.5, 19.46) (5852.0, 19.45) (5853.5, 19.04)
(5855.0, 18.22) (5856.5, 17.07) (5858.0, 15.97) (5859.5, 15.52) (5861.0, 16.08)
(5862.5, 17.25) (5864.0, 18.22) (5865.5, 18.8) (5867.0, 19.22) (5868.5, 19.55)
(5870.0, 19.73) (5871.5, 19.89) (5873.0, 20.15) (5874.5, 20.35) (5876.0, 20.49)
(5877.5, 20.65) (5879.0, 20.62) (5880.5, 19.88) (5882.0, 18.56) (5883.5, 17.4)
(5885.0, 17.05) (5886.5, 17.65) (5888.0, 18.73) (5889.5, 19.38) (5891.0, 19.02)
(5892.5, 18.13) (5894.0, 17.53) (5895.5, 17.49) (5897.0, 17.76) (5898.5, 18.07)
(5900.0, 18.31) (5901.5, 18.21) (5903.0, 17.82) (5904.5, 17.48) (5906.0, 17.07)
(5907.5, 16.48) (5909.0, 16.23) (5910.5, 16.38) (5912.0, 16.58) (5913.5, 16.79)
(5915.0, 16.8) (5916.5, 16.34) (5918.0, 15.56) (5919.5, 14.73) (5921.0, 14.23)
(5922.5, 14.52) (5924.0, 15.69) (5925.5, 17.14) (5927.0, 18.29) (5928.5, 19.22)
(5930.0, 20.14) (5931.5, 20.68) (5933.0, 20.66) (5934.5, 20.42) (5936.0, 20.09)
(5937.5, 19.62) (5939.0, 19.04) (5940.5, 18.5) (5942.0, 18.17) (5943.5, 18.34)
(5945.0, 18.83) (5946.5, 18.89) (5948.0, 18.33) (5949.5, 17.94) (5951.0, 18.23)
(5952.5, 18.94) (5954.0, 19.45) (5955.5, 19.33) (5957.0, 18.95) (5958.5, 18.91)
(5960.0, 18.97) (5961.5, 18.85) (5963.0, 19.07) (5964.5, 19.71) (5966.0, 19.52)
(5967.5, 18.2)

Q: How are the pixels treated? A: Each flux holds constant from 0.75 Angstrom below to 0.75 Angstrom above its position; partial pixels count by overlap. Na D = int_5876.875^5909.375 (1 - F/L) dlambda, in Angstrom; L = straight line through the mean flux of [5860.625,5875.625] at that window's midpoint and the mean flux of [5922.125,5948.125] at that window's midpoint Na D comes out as 1.3 Angstrom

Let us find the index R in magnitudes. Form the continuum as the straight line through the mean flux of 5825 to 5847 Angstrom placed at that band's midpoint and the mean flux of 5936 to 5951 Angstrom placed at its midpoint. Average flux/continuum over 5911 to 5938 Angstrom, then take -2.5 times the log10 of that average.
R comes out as 0.06 mag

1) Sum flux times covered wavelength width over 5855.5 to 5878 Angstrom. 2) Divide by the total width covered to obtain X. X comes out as 18.6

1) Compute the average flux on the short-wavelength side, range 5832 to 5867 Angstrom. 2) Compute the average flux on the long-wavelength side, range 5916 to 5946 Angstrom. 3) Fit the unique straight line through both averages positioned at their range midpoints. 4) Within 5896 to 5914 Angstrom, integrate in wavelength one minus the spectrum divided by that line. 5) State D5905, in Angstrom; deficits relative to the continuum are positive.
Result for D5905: 0.8 Angstrom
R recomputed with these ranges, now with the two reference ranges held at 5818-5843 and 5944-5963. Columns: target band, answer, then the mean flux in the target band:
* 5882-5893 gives 0.02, 18.2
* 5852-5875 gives 0.00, 18.4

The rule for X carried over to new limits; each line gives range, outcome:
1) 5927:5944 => 19.5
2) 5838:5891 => 18.7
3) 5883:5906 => 18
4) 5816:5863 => 18.2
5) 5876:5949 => 18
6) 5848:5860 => 18.1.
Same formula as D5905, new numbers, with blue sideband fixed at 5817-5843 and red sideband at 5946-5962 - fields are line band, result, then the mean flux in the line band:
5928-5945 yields -0.7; 19.5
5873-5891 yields -0.7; 19.2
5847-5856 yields -0.3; 19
